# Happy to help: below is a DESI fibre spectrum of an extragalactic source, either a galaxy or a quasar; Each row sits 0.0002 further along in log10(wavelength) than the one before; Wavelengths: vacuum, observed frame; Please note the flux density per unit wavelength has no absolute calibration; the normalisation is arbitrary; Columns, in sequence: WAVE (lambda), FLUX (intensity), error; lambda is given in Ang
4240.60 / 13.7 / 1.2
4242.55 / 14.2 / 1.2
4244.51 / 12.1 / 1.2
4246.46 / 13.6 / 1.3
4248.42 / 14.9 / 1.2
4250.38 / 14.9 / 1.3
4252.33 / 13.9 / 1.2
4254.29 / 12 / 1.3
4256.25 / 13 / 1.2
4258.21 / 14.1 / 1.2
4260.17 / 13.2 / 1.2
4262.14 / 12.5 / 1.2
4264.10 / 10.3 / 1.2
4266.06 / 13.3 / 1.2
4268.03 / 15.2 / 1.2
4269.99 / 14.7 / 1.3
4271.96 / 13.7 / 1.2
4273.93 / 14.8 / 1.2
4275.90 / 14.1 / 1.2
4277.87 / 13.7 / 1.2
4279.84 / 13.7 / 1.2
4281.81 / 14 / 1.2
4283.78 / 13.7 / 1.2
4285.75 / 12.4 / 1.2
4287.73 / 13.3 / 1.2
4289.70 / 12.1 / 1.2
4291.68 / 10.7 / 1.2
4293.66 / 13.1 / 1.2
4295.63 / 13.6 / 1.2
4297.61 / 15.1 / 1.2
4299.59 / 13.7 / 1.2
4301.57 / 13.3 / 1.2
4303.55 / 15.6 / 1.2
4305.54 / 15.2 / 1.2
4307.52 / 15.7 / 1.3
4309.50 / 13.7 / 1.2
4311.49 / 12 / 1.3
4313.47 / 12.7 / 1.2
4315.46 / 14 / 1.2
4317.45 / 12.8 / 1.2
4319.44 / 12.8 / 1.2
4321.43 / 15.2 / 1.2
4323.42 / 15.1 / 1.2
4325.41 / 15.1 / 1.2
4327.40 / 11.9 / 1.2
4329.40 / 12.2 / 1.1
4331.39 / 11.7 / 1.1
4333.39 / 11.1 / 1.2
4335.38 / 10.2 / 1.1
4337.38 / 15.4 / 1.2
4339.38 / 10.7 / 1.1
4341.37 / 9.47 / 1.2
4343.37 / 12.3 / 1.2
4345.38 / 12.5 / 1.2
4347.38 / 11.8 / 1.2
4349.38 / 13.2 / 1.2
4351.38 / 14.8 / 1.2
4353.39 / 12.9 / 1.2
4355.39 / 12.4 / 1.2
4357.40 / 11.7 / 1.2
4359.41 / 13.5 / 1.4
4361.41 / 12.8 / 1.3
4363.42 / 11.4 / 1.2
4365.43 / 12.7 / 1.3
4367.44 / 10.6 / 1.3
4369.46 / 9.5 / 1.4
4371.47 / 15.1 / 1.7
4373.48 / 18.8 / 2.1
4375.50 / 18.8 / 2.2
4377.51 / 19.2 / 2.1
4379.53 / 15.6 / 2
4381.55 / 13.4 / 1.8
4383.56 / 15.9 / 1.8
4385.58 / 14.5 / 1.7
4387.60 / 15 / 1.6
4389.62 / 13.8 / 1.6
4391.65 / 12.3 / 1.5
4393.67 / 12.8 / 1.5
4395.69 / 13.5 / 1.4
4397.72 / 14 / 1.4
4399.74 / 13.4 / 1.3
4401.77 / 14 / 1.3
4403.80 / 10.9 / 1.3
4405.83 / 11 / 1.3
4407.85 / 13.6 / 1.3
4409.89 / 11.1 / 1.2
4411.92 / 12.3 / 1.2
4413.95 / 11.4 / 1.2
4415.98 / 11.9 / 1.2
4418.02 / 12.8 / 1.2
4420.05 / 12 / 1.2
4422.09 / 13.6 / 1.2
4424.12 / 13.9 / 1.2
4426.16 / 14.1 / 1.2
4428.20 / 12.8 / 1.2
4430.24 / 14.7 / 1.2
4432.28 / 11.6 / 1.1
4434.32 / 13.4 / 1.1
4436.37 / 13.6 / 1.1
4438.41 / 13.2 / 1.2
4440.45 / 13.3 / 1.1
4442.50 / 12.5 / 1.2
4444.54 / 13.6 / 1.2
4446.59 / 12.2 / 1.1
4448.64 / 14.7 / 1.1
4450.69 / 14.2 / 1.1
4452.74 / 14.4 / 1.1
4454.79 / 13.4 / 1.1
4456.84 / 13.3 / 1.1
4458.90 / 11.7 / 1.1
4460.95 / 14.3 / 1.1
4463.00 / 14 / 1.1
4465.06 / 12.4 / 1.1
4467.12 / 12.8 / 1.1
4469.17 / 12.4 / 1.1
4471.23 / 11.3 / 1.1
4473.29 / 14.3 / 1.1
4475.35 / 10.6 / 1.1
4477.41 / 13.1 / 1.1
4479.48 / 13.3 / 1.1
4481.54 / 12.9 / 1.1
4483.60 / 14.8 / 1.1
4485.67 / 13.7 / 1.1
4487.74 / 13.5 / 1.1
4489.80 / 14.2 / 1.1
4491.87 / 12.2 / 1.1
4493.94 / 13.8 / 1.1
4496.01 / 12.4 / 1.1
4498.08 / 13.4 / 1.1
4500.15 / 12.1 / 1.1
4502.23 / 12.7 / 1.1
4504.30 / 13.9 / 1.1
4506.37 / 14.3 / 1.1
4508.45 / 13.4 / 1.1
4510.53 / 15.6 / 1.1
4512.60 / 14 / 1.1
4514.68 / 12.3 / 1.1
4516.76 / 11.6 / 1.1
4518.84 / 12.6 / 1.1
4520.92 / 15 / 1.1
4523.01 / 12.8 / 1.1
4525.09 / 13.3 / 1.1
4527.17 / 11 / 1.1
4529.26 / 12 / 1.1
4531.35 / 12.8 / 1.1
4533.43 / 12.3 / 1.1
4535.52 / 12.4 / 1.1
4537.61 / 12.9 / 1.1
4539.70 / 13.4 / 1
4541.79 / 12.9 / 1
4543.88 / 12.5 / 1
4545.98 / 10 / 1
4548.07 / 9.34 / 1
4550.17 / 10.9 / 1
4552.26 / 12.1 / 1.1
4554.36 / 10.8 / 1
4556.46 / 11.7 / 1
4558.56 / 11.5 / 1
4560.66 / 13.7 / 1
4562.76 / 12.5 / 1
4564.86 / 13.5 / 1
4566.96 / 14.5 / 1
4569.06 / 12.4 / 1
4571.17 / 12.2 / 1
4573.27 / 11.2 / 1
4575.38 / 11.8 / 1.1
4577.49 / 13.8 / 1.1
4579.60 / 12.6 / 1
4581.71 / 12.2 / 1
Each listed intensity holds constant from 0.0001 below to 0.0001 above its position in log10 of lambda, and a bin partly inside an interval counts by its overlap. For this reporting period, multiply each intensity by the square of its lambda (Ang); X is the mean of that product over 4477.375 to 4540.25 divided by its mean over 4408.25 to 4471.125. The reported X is 1.0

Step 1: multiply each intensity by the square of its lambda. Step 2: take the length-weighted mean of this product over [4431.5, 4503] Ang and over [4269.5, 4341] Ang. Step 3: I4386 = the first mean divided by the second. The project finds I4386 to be 1.06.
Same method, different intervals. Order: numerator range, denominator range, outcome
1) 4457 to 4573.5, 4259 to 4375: 1.06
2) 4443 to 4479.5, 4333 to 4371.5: 1.13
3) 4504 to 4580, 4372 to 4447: 0.98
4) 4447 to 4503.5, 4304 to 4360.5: 1.09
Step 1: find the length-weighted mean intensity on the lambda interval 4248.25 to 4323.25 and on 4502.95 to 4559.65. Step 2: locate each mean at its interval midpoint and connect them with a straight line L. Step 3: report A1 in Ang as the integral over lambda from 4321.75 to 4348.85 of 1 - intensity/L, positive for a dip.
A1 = 2.07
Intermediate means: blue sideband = 13.6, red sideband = 12.5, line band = 12.4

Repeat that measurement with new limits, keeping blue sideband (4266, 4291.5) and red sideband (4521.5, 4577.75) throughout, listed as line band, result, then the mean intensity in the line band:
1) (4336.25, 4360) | 1.37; 12.5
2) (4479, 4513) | -2.78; 13.5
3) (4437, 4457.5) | -1.15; 13.5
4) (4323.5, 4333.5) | 0.48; 12.8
